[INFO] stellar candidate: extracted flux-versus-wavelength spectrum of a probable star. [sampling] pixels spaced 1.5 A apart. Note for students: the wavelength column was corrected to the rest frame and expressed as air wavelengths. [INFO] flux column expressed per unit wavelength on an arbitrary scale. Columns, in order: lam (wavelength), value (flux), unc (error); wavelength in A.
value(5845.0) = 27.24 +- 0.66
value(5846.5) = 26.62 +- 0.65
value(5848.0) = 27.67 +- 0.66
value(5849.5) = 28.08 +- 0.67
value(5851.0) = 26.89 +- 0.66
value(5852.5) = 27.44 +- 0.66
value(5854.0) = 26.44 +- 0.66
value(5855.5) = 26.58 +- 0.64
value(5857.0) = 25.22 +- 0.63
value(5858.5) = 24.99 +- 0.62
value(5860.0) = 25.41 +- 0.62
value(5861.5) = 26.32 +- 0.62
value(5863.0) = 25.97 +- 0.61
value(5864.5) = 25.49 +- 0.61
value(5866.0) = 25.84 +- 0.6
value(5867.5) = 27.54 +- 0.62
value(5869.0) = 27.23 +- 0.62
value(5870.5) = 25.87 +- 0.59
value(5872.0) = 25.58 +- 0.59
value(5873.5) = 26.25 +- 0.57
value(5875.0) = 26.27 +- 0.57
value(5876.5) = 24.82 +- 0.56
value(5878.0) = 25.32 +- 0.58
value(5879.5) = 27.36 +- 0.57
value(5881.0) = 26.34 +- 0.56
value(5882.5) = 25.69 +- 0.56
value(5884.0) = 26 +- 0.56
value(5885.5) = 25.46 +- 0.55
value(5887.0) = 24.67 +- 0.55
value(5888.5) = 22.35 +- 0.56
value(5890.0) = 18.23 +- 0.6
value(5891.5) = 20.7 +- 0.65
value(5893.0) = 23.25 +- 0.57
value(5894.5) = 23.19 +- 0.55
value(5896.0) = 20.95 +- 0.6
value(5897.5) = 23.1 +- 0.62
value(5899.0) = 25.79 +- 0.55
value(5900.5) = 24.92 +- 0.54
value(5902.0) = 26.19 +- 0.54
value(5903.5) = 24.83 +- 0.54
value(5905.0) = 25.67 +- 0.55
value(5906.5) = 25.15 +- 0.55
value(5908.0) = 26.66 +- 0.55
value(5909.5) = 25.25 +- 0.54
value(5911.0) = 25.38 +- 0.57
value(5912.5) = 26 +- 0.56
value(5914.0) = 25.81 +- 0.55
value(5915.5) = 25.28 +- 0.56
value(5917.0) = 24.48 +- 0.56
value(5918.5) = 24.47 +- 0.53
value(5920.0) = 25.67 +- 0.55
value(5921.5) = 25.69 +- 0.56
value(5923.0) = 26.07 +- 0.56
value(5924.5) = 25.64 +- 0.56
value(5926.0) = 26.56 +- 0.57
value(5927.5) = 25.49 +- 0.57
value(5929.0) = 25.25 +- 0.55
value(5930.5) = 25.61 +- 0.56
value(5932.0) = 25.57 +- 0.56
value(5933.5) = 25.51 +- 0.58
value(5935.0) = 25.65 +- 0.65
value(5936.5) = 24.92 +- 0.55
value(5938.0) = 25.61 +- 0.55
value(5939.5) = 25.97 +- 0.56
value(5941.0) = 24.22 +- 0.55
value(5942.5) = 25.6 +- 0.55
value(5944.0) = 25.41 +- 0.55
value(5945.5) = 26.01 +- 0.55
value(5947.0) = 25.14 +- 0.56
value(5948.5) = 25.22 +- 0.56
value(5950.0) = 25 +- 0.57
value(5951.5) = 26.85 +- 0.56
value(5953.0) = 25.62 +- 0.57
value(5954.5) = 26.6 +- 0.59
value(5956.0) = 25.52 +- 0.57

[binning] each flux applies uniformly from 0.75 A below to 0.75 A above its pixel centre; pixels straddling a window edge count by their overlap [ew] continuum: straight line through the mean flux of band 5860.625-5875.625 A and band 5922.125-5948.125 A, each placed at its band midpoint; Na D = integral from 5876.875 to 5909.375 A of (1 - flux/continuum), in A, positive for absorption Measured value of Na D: 2.0 A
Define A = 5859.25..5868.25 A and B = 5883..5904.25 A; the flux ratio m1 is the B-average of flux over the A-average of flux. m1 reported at 0.9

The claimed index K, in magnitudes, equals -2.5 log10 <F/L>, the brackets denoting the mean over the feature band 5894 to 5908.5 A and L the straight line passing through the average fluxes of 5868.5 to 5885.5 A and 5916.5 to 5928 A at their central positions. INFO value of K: 0.05 mag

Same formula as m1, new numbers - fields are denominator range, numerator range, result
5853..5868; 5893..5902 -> 0.92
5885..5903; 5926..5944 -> 1.10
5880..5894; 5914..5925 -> 1.07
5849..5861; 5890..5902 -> 0.87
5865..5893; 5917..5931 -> 1.02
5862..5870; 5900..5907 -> 0.96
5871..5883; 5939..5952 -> 0.98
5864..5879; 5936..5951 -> 0.97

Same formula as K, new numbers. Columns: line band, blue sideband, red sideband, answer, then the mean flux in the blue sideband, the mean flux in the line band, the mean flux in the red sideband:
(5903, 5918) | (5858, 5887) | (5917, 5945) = 0.01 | 26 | 25.4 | 25.5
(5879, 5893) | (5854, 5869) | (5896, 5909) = 0.06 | 26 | 24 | 25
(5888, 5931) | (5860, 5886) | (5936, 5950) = 0.05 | 26.1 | 24.6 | 25.3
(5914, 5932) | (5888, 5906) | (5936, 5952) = -0.04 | 23.3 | 25.5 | 25.4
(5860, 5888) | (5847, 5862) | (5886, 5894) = -0.09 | 26.5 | 26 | 22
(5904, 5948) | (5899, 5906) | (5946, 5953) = 0.00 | 25.4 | 25.5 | 25.6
